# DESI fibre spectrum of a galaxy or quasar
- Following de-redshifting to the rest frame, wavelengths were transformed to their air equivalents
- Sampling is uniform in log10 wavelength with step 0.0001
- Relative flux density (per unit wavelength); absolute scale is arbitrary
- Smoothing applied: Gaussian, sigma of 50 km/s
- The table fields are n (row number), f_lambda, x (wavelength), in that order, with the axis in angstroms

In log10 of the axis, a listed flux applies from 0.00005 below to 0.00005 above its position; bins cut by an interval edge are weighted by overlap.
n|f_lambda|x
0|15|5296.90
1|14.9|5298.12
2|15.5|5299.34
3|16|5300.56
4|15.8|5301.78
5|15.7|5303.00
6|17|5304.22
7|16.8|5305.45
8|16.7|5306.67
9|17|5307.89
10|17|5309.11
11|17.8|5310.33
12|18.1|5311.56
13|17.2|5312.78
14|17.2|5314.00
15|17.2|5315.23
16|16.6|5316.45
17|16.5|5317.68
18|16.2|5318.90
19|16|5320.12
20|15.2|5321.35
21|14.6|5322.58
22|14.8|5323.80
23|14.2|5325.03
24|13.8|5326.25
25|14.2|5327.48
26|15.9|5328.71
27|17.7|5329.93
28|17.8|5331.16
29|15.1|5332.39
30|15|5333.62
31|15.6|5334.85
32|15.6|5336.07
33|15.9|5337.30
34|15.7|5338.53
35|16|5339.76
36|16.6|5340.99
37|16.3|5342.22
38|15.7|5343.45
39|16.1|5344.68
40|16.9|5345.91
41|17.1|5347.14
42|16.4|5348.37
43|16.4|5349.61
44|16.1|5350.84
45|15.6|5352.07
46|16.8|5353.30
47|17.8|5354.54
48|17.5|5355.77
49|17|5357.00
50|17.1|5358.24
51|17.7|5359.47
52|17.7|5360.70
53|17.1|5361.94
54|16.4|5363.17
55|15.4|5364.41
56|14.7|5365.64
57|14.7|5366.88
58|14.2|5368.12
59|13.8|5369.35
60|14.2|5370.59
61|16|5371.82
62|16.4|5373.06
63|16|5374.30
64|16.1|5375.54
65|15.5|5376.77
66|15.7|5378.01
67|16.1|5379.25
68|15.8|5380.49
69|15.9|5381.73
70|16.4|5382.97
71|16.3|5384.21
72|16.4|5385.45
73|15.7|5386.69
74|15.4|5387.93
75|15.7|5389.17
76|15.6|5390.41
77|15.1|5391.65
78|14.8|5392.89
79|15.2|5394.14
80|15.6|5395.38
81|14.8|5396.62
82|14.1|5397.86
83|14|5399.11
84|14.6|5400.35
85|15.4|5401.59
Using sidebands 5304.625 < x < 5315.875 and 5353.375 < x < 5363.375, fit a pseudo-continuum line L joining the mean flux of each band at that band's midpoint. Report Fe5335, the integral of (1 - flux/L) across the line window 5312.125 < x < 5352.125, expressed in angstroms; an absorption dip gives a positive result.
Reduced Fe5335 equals 2.94 angstroms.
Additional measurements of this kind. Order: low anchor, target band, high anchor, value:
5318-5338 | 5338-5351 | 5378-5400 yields -0.69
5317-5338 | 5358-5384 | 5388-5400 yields -1.12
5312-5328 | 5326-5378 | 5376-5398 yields -1.31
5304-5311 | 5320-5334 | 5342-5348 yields 1.16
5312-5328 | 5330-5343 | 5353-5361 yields 0.33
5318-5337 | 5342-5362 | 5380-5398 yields -1.64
